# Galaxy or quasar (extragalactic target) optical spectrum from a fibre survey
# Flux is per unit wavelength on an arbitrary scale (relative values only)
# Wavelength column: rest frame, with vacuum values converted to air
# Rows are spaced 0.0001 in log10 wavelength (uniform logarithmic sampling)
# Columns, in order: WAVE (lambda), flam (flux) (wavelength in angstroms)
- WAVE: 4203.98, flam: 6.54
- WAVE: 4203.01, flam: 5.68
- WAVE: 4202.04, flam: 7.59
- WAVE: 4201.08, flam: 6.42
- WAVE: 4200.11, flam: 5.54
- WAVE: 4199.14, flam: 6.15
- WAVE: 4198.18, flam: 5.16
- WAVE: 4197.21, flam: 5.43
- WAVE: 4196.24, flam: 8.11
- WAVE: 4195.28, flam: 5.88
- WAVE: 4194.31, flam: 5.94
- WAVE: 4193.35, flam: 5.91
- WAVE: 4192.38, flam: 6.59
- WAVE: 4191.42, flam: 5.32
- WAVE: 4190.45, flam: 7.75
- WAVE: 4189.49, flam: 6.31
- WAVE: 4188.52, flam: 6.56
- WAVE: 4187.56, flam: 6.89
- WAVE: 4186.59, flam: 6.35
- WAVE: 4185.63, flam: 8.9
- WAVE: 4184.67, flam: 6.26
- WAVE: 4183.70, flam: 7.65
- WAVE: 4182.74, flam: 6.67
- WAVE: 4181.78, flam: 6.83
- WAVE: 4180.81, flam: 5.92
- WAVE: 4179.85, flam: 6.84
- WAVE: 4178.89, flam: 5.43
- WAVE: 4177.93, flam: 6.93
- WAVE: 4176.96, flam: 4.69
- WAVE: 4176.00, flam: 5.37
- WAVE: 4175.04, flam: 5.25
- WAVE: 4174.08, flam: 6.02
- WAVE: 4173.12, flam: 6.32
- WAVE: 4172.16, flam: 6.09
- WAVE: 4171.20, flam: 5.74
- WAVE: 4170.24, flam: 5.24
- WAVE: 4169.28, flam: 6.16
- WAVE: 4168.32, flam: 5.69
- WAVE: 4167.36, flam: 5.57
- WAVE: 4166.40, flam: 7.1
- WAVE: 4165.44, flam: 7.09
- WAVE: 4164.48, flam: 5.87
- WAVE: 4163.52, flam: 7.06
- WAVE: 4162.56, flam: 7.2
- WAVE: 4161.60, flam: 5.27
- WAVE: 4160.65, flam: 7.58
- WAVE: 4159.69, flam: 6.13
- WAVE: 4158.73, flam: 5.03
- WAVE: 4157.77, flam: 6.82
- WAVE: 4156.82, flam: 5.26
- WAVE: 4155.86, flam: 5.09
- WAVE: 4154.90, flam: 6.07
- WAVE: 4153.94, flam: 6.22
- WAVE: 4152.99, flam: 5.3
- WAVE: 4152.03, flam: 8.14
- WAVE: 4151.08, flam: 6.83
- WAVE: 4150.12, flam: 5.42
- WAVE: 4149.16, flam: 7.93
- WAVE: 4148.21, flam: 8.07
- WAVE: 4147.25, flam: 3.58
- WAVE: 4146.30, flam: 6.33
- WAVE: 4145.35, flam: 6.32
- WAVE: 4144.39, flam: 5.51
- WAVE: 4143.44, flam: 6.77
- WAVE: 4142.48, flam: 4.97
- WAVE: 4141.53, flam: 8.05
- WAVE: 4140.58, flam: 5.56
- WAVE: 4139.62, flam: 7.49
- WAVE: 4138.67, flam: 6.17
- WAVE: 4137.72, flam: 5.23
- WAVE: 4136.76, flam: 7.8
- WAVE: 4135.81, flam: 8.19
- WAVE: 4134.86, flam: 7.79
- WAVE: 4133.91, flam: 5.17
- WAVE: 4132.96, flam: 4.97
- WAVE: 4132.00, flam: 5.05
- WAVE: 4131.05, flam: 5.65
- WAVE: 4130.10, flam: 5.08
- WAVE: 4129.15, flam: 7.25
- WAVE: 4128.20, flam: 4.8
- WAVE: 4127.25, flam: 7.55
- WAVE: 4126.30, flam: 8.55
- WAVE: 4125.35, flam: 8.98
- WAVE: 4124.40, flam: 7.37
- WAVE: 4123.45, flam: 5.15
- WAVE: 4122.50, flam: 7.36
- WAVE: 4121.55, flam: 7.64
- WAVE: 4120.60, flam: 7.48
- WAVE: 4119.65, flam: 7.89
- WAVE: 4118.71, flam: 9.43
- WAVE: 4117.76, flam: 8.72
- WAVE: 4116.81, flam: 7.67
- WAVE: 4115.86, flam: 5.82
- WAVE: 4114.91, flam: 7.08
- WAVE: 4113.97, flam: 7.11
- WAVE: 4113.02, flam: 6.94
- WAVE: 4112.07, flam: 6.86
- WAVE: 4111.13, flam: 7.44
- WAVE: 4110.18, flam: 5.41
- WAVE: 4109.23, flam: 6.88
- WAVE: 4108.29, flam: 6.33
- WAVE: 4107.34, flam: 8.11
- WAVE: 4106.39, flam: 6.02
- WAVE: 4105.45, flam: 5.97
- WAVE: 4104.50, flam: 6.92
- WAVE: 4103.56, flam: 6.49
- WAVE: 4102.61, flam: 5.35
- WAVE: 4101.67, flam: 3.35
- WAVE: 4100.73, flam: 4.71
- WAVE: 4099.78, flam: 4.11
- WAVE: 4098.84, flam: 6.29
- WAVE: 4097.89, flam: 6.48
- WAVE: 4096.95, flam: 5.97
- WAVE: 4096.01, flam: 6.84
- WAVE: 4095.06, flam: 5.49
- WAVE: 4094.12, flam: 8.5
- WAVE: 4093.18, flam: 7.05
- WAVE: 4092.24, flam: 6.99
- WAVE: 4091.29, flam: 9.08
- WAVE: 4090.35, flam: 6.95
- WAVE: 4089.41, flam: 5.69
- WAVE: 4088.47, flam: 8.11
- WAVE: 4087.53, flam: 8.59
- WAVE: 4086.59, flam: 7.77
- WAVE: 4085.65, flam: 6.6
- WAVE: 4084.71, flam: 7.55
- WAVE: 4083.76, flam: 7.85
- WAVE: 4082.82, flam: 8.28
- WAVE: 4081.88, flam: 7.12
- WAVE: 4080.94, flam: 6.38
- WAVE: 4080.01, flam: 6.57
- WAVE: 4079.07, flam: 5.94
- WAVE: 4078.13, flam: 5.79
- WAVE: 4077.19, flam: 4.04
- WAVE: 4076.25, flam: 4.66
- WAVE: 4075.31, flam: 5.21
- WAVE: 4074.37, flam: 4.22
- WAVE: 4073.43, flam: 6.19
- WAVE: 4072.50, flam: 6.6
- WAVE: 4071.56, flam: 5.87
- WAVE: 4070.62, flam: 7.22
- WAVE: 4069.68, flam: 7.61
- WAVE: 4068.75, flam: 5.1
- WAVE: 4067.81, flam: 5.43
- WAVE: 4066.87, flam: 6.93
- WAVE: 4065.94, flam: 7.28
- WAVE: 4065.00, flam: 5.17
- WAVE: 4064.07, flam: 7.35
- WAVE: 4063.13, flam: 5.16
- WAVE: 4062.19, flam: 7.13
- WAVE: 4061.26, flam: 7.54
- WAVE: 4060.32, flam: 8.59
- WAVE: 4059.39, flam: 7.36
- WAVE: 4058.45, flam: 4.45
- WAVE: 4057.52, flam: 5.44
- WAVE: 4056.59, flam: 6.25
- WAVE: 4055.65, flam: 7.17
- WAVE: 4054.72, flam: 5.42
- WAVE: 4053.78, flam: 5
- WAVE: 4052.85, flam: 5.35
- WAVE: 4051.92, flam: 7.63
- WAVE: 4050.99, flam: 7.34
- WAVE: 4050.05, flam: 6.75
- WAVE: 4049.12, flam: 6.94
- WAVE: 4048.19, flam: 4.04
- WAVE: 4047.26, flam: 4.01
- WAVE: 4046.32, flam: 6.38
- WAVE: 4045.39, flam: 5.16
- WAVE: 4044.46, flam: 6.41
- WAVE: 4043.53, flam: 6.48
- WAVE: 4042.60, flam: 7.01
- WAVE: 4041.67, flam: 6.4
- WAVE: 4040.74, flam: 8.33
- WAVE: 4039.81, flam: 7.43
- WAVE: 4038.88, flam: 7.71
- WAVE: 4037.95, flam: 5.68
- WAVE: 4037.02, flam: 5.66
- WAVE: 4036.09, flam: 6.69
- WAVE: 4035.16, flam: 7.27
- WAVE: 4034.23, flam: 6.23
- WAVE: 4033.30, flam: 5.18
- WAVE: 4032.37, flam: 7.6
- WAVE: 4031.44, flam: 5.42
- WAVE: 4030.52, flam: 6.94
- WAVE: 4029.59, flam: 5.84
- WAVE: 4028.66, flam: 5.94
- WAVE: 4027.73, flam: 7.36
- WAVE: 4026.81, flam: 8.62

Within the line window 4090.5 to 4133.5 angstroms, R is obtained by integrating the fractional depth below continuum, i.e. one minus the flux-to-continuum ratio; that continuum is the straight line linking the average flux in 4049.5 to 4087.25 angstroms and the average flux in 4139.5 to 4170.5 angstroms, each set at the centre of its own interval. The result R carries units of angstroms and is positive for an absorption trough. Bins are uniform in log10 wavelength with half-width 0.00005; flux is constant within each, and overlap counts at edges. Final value -2.4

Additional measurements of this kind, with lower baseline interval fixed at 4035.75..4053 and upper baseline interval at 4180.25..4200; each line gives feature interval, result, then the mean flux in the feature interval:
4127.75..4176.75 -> 2.4 angstroms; 6.16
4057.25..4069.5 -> 0.0 angstroms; 6.43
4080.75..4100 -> -1.9 angstroms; 7.08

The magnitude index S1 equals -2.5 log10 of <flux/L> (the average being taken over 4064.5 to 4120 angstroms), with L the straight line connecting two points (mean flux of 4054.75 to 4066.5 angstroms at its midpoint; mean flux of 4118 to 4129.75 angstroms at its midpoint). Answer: 0.07 mag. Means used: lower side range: 6.54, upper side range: 7.46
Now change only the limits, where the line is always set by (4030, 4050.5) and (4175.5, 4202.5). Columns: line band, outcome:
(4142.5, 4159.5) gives 0.047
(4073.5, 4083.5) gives 0.086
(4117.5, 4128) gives -0.209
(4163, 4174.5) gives 0.040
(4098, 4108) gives 0.109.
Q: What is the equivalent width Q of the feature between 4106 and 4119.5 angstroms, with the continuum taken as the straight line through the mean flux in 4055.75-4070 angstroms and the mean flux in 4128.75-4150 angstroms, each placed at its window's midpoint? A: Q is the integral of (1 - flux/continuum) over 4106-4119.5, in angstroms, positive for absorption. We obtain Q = -1.7 angstroms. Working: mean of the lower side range 6.46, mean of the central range 7.15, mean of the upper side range 6.3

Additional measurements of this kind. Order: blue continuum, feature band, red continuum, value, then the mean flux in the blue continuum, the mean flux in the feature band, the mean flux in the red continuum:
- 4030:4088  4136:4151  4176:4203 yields 0.0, 6.4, 6.39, 6.41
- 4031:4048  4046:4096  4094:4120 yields -0.3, 6.35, 6.48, 6.55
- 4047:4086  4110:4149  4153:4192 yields -3.1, 6.26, 6.76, 6.25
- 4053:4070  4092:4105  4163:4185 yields 0.5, 6.33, 6.02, 6.16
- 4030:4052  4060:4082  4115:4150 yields 1.2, 6.42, 6.18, 6.75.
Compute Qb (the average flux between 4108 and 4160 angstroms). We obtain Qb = 6.61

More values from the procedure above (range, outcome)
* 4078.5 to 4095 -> 7.3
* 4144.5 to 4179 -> 6.12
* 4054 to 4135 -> 6.57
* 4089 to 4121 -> 6.69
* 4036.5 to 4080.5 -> 6.2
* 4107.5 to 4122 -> 7.27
